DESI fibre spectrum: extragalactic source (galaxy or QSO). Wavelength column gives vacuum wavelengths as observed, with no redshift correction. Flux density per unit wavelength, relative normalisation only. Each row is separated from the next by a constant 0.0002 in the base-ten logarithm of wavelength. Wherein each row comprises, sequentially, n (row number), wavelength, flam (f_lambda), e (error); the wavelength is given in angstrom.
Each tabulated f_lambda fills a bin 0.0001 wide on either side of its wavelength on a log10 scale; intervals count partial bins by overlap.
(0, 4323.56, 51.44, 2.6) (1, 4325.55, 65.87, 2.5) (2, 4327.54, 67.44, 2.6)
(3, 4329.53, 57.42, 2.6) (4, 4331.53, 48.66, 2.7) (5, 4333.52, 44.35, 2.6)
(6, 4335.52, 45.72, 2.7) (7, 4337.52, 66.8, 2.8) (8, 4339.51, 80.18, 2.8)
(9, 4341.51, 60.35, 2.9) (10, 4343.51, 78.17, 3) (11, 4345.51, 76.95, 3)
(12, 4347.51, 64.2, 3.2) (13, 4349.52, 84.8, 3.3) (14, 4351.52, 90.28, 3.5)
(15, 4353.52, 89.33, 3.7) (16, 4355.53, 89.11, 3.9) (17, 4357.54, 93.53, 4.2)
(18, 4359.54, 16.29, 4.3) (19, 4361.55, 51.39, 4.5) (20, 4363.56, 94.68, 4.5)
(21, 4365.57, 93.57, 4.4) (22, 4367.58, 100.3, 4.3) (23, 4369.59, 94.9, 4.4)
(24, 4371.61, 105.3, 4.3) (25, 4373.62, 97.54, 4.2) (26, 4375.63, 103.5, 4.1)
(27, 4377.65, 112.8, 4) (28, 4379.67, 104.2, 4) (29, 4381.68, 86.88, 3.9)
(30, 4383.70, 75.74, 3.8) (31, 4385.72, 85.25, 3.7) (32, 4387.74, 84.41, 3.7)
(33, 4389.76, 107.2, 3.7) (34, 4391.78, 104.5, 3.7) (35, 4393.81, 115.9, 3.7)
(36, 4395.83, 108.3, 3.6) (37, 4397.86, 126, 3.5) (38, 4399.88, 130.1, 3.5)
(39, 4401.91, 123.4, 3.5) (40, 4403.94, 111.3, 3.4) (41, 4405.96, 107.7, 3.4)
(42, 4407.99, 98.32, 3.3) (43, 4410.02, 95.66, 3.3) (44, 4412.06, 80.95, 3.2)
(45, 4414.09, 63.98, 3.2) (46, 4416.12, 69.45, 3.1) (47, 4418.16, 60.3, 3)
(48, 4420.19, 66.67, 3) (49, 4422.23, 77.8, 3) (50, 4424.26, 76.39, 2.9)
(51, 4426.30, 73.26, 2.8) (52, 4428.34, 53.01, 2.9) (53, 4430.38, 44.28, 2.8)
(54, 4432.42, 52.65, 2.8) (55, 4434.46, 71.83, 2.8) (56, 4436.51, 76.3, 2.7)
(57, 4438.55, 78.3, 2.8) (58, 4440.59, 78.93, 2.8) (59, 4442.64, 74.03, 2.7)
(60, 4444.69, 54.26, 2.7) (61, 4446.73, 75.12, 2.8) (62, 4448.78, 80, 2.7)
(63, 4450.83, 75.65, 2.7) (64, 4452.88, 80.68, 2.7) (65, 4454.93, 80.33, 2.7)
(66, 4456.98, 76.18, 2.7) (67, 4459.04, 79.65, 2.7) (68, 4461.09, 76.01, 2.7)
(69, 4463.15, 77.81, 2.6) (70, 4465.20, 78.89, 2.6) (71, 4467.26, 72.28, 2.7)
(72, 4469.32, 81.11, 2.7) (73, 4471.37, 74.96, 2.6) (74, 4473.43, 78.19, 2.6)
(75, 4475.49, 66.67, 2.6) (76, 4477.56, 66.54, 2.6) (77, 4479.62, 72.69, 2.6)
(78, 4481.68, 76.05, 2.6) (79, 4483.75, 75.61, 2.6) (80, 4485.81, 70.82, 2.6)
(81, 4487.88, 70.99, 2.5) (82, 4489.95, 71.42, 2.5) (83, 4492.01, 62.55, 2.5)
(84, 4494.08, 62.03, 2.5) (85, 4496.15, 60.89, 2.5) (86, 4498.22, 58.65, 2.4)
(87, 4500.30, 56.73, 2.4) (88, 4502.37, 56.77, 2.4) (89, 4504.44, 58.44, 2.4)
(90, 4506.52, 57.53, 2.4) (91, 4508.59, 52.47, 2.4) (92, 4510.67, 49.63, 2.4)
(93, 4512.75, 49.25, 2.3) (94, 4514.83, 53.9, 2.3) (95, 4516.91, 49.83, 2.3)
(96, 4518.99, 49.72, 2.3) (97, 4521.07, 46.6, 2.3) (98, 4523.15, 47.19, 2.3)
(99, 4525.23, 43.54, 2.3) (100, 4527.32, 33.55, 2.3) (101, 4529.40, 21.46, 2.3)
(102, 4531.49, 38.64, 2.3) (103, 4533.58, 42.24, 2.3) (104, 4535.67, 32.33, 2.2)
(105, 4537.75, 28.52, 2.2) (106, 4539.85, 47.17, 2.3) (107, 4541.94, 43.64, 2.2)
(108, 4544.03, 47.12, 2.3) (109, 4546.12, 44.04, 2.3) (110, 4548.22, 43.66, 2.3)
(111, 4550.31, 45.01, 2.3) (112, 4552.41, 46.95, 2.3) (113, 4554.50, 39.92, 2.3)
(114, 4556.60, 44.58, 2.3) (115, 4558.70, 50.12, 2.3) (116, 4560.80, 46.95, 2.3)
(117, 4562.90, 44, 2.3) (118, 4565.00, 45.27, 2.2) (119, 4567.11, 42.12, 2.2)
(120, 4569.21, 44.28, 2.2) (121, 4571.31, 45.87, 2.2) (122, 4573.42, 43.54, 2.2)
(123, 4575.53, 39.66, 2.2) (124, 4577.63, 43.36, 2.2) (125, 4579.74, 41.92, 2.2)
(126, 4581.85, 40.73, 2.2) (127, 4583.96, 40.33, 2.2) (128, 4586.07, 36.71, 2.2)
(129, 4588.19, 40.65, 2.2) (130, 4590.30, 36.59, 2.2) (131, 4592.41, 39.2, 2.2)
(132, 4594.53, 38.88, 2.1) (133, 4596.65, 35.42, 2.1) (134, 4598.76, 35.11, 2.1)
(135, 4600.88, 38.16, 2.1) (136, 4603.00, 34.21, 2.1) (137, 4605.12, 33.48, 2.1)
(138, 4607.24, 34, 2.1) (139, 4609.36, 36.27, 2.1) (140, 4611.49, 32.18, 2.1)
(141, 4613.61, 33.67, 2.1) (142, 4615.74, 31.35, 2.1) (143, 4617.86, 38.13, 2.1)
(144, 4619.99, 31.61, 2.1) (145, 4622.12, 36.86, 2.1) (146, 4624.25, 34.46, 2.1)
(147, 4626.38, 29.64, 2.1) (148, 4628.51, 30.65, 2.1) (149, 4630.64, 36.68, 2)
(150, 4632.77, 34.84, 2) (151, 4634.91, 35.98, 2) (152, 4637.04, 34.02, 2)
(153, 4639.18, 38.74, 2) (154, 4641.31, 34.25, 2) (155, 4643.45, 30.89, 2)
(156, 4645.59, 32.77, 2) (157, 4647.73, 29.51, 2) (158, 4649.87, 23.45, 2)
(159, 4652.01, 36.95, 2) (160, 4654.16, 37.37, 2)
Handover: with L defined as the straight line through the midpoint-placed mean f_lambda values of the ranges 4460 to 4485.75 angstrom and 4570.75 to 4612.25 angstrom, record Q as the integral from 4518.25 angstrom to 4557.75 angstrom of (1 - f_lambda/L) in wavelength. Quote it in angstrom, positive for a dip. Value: 9.5 angstrom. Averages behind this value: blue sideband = 74.6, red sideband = 38.3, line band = 41.3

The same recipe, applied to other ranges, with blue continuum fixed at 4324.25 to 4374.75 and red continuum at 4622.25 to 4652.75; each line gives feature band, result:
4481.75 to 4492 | -3.2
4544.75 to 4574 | -0.3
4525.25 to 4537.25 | 3.5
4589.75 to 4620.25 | 2.0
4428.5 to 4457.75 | -4.8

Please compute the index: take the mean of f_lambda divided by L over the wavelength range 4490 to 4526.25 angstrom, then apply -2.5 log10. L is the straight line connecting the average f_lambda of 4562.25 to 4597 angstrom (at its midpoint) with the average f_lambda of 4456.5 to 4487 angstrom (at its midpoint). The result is 0.17 mag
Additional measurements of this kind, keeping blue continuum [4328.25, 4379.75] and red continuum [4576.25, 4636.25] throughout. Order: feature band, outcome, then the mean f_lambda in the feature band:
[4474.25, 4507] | -0.18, 65.5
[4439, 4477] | -0.24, 75.5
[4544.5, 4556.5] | 0.03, 44.1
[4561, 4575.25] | -0.04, 44.1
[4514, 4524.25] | 0.03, 49.4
